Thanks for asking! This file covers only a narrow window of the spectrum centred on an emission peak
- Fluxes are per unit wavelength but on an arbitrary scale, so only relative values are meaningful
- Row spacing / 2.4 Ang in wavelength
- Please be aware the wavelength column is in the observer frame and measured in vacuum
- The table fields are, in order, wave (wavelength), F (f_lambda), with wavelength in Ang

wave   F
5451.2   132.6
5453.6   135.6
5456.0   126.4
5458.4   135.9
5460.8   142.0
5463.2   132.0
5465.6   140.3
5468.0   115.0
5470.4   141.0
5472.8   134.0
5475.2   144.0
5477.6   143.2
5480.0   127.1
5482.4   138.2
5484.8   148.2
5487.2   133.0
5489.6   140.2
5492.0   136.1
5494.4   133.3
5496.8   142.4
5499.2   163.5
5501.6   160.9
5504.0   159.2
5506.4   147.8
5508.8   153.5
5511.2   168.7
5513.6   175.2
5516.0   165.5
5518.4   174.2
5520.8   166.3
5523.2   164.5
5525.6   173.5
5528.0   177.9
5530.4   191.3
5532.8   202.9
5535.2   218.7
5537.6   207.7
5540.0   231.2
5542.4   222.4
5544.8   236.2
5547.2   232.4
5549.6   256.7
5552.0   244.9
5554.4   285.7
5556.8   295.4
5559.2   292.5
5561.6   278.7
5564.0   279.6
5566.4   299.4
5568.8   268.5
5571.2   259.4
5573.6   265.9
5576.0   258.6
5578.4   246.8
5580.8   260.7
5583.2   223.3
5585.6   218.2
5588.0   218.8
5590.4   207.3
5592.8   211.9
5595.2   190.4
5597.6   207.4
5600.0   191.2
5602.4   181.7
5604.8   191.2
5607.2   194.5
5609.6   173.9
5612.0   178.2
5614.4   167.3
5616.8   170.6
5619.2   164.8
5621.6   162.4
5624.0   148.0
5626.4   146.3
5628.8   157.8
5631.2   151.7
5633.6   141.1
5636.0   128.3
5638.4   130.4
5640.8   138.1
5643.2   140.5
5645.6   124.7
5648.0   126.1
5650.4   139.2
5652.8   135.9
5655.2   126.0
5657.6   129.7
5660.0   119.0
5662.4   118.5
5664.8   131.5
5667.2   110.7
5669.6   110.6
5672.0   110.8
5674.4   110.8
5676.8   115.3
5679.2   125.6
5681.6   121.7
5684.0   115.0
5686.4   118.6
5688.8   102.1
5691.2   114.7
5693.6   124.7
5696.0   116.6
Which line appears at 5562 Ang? C III]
